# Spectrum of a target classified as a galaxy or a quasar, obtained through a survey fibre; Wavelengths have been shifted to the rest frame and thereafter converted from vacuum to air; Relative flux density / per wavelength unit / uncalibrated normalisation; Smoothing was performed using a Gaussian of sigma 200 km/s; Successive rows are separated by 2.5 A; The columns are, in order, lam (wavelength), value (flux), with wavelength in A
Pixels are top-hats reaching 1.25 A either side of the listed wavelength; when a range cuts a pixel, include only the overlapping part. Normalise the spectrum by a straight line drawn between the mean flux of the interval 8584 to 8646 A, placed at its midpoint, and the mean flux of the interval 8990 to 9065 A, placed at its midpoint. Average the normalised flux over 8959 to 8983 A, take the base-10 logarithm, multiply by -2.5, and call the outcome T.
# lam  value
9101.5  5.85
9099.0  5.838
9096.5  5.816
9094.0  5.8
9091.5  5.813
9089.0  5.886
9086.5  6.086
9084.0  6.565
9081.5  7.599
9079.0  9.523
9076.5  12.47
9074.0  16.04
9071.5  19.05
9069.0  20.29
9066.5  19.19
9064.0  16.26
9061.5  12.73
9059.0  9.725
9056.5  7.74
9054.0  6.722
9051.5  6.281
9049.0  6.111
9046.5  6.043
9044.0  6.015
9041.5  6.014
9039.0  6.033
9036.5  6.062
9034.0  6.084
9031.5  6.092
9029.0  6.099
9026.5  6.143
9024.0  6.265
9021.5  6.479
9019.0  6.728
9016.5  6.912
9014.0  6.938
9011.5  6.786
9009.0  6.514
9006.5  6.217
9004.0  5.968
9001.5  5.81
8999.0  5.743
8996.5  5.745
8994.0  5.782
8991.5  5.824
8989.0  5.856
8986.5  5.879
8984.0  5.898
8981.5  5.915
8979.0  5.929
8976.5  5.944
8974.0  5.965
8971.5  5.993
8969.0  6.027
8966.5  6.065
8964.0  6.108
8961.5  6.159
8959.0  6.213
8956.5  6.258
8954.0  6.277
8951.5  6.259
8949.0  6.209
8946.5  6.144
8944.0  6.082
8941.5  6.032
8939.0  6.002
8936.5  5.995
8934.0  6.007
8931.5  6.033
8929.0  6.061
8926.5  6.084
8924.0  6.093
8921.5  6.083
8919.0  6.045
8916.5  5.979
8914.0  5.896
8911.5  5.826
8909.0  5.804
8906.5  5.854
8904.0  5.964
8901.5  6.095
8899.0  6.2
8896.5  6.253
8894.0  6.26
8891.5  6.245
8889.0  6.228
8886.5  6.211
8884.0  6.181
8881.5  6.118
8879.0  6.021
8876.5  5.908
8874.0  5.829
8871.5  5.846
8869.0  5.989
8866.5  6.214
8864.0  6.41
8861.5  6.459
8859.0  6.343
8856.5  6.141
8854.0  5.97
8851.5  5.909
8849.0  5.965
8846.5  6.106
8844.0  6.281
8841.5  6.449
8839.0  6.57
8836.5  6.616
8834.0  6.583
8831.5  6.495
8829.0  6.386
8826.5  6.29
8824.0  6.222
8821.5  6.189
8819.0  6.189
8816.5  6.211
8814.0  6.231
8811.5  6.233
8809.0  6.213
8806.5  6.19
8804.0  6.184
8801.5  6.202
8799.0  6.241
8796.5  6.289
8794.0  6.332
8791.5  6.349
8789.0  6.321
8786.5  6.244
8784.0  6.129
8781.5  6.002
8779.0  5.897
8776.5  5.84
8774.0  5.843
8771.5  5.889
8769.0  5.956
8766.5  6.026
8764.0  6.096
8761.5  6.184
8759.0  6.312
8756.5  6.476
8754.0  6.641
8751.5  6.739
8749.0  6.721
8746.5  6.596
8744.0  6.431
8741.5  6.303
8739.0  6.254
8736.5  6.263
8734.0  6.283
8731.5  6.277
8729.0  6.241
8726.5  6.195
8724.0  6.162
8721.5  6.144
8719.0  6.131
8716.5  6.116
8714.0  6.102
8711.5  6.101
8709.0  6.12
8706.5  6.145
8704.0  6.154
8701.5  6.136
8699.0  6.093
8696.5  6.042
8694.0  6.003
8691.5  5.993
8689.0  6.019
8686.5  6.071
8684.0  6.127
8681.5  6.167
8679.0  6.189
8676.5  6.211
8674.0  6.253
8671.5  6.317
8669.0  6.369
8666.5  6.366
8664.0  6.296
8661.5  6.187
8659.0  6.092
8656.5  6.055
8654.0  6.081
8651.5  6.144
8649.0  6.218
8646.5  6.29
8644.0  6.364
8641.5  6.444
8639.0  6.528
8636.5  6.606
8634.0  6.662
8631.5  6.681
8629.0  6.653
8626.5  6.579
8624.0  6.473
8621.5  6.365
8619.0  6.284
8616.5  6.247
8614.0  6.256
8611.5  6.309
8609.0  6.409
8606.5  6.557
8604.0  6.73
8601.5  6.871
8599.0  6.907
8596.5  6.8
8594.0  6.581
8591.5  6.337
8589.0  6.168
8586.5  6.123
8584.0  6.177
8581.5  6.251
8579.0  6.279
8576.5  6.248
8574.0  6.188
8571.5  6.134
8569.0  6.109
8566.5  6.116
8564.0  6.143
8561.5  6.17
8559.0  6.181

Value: 0.14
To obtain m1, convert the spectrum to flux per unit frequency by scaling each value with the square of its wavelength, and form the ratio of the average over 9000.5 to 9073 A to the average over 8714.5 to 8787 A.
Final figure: 1.45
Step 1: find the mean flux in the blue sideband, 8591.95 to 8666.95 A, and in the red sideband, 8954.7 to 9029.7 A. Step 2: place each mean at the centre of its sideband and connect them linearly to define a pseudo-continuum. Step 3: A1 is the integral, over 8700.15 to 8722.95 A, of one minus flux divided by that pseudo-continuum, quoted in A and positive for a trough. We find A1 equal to 0.9 A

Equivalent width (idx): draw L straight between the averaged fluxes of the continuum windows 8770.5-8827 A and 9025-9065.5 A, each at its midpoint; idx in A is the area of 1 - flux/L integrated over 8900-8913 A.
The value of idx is 1.7 A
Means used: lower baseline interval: 6.16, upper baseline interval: 7.57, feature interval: 5.91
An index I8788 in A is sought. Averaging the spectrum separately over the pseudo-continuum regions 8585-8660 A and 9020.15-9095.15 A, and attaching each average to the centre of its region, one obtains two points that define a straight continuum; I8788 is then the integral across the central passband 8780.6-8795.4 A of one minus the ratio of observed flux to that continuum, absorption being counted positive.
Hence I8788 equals 2.3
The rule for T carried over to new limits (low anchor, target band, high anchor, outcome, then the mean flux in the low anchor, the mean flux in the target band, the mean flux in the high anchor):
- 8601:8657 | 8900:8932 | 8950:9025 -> 0.039 mag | 6.43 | 5.99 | 6.15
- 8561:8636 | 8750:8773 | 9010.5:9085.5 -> 0.175 mag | 6.4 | 6.26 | 9.03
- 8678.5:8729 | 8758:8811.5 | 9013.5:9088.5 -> 0.110 mag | 6.11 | 6.13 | 9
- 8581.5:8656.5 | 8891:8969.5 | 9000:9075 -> 0.305 mag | 6.43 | 6.08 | 8.61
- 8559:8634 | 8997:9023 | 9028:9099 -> 0.339 mag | 6.39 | 6.39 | 9.03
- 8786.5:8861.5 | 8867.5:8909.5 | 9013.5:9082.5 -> 0.174 mag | 6.27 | 6.06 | 9.23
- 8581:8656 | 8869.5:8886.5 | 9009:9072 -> 0.279 mag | 6.43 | 6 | 8.58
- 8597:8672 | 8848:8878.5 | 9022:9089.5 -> 0.290 mag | 6.42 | 6.08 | 9.23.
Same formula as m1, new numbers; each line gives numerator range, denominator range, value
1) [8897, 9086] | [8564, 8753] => 1.24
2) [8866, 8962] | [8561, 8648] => 1.02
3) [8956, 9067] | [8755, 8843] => 1.15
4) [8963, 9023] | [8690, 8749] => 1.05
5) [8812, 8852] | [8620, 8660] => 1.03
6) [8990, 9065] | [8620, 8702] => 1.19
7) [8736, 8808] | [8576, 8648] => 1.00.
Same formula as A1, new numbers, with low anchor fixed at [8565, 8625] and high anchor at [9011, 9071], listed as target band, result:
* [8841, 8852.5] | 2.2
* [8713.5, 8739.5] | 2.9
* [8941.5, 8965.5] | 5.6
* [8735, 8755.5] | 1.7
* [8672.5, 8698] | 2.6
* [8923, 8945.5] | 5.4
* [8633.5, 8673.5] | 2.0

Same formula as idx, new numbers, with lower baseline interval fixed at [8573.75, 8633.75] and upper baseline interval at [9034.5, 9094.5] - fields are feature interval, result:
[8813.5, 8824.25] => 2.3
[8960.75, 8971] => 3.3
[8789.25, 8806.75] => 3.4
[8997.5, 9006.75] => 3.3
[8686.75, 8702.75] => 2.3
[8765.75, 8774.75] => 2.0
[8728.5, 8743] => 2.1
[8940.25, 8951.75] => 3.5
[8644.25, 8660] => 1.4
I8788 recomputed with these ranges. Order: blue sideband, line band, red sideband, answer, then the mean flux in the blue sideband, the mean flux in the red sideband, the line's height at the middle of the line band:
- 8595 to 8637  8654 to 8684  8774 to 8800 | 1.0 A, 6.55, 6.15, 6.43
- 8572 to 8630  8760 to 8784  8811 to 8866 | 1.3 A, 6.42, 6.28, 6.32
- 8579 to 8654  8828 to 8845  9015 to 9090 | 2.7 A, 6.44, 8.98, 7.72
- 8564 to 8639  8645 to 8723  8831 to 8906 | 2.4 A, 6.41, 6.19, 6.34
